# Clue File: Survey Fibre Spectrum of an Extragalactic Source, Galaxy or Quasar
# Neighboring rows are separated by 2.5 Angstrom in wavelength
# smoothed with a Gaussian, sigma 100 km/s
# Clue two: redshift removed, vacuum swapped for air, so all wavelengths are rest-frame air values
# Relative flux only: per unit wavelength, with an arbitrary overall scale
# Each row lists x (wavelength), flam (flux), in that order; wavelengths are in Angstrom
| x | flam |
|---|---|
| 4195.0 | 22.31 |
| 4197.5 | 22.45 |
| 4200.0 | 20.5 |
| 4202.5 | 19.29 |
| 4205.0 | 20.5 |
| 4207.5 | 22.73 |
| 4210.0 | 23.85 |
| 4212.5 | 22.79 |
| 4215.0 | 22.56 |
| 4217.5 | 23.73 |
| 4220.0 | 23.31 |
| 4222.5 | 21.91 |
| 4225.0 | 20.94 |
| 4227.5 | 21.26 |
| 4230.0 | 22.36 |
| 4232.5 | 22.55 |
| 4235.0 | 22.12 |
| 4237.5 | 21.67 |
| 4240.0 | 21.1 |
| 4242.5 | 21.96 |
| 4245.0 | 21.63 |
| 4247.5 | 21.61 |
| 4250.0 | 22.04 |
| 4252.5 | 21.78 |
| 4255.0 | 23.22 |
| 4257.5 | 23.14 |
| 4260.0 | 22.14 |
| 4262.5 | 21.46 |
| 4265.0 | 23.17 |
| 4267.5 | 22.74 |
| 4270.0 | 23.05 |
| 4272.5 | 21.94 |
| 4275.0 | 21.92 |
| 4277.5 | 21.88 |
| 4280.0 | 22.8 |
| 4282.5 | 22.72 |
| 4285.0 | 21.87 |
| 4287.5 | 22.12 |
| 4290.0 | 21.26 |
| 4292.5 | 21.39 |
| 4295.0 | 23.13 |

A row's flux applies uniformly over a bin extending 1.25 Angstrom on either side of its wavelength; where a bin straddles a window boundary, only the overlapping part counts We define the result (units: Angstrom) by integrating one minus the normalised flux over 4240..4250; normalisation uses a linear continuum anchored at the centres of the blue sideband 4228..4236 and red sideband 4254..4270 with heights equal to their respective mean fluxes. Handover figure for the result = 0.3 Angstrom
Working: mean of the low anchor 22.2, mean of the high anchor 22.7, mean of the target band 21.7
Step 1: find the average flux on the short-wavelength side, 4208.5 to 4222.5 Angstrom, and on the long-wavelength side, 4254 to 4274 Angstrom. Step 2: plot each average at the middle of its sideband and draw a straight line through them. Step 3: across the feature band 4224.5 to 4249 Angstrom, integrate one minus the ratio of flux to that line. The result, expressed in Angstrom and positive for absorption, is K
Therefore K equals 1.2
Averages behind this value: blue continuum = 23.1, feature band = 21.7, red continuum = 22.6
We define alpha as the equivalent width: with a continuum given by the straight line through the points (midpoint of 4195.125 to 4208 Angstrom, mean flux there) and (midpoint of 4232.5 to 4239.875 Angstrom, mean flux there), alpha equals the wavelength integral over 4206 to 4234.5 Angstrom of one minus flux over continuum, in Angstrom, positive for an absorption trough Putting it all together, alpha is -1.3 Angstrom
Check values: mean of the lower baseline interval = 21.1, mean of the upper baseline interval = 21.9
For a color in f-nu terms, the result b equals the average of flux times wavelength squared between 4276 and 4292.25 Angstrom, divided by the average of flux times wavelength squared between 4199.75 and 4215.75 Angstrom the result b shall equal 1.0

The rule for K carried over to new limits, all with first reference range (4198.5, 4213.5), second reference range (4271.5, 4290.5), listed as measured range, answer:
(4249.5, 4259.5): -0.3 Angstrom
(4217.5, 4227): -0.2 Angstrom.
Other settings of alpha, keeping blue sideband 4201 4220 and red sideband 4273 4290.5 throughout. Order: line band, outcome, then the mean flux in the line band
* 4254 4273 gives -0.4 Angstrom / 22.6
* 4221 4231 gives 0.3 Angstrom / 21.6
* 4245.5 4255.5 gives 0.1 Angstrom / 22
